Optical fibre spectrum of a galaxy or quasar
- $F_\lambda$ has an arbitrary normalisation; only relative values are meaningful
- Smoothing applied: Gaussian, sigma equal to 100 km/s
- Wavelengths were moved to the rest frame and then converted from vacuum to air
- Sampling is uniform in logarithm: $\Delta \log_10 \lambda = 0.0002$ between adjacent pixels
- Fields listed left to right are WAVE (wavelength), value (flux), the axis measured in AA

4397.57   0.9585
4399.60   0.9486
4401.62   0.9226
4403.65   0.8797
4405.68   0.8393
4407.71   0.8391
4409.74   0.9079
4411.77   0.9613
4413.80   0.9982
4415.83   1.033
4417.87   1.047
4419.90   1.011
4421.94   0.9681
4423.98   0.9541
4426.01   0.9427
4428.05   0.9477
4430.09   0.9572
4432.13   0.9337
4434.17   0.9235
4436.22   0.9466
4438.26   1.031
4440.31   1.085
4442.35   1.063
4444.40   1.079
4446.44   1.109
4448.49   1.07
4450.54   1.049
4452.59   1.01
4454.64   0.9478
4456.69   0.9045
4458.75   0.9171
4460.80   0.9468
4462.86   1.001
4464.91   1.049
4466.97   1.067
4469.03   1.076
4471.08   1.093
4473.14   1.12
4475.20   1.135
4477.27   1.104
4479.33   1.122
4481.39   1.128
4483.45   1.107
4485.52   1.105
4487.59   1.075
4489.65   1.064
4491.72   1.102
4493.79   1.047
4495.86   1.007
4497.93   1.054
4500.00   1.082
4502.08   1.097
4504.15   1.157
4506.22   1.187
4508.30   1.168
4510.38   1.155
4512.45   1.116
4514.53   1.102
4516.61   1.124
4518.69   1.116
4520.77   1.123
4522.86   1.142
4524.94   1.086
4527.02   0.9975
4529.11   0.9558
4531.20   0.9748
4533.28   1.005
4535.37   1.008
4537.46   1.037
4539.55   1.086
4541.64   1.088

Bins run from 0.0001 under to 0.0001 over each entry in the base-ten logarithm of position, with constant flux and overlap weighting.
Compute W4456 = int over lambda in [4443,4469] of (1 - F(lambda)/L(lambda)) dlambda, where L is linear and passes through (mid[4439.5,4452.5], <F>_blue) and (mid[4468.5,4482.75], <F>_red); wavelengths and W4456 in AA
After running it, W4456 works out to 1.7 AA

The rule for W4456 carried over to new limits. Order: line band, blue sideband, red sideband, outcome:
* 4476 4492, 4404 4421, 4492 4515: -0.4 AA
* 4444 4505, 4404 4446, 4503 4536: -1.5 AA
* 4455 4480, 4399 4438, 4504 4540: -0.7 AA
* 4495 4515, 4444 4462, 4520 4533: -1.6 AA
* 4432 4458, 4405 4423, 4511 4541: -0.7 AA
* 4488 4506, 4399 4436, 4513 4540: -0.9 AA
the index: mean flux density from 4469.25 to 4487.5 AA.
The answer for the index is 1.11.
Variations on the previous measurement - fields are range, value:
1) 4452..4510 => 1.07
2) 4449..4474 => 1.02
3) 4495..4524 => 1.12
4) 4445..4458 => 1.02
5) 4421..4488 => 1.03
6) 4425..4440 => 0.96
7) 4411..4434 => 0.976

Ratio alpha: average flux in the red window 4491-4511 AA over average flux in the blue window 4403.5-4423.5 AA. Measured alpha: 1.16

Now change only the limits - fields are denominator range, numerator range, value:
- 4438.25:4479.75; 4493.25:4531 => 1.05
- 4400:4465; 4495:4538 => 1.11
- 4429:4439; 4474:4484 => 1.17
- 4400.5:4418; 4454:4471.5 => 1.07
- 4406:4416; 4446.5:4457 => 1.08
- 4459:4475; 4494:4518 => 1.06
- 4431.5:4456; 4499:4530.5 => 1.08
